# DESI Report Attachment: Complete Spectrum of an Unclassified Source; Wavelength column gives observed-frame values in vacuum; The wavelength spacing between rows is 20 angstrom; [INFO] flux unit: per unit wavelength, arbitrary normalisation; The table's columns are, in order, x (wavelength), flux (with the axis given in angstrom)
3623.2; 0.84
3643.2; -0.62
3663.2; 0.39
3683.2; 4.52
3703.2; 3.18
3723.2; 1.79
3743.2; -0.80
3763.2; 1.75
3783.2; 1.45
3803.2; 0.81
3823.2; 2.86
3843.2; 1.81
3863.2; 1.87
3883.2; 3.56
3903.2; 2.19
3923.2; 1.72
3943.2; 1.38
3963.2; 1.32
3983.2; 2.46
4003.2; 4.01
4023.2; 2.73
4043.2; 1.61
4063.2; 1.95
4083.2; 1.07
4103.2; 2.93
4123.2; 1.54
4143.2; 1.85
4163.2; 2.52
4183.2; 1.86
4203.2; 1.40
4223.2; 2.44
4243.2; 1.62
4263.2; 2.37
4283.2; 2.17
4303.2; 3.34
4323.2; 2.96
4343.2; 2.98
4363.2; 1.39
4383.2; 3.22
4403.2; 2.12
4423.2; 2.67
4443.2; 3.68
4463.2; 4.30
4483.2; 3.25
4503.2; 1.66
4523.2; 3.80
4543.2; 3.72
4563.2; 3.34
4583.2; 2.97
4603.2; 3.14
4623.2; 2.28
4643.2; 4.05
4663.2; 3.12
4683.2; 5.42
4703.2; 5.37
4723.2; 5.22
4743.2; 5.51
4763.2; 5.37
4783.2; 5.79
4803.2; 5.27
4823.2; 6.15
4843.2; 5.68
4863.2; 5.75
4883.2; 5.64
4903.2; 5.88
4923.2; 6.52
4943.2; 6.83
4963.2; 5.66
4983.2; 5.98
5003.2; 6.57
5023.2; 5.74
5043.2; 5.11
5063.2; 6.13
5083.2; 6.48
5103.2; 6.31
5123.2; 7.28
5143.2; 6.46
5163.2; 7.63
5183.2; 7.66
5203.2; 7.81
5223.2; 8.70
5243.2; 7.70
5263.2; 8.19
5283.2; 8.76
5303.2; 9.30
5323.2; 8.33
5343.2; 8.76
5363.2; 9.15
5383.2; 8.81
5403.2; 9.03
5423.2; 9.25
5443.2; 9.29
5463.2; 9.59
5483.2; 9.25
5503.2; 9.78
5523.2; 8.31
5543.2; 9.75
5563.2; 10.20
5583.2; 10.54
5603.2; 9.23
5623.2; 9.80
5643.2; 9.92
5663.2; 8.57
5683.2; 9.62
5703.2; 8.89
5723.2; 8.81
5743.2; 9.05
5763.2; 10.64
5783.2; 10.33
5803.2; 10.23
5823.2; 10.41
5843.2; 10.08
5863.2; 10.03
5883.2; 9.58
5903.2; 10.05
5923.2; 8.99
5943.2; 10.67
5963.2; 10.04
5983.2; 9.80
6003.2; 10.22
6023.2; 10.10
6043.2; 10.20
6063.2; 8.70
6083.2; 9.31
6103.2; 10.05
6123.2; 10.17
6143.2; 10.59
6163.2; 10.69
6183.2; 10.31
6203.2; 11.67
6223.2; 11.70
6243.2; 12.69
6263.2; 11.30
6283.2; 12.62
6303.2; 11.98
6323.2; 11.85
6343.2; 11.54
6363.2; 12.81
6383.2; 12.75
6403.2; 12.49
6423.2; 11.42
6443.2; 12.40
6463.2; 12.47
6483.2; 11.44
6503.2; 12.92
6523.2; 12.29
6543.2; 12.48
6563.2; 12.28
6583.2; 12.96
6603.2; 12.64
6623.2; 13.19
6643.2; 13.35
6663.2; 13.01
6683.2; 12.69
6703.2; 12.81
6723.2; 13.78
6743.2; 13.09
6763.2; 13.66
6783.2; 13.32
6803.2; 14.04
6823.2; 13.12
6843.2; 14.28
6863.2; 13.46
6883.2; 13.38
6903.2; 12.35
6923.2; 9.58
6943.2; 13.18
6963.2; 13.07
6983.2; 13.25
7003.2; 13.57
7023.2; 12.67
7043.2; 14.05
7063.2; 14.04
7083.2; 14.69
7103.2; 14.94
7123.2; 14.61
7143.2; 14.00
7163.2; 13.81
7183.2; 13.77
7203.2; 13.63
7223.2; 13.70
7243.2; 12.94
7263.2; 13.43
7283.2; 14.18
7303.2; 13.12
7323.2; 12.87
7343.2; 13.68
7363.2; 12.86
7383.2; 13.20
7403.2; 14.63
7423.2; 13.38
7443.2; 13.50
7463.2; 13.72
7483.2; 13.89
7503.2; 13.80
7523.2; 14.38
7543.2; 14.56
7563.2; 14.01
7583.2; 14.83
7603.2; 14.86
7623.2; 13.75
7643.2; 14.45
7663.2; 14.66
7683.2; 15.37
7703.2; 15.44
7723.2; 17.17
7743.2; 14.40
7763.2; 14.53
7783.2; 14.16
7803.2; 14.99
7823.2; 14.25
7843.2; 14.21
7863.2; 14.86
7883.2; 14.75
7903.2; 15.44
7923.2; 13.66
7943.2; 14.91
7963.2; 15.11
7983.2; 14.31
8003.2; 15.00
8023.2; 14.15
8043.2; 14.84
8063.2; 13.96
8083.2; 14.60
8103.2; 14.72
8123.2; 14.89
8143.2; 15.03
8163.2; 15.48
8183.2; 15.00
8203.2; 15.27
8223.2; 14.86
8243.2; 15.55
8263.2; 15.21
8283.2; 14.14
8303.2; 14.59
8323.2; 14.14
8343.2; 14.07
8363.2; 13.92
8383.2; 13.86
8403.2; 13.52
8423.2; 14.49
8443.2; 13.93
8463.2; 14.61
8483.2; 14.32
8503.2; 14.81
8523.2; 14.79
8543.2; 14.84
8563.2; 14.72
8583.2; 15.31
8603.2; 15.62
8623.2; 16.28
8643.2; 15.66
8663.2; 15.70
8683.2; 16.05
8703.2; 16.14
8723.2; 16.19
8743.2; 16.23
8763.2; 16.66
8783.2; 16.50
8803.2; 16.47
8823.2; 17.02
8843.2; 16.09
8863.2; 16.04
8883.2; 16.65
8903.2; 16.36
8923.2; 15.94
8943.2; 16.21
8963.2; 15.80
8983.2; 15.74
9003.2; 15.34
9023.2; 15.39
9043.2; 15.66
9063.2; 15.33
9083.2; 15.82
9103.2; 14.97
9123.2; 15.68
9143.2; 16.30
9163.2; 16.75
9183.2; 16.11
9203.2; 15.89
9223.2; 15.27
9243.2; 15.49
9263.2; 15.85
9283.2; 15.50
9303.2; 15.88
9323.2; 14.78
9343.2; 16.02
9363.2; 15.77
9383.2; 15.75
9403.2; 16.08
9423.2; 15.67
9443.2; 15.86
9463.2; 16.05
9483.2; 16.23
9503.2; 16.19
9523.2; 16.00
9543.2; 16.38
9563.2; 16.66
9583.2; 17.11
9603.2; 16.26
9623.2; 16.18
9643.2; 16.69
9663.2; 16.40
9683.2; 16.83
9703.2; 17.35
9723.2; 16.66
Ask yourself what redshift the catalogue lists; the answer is 0.17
